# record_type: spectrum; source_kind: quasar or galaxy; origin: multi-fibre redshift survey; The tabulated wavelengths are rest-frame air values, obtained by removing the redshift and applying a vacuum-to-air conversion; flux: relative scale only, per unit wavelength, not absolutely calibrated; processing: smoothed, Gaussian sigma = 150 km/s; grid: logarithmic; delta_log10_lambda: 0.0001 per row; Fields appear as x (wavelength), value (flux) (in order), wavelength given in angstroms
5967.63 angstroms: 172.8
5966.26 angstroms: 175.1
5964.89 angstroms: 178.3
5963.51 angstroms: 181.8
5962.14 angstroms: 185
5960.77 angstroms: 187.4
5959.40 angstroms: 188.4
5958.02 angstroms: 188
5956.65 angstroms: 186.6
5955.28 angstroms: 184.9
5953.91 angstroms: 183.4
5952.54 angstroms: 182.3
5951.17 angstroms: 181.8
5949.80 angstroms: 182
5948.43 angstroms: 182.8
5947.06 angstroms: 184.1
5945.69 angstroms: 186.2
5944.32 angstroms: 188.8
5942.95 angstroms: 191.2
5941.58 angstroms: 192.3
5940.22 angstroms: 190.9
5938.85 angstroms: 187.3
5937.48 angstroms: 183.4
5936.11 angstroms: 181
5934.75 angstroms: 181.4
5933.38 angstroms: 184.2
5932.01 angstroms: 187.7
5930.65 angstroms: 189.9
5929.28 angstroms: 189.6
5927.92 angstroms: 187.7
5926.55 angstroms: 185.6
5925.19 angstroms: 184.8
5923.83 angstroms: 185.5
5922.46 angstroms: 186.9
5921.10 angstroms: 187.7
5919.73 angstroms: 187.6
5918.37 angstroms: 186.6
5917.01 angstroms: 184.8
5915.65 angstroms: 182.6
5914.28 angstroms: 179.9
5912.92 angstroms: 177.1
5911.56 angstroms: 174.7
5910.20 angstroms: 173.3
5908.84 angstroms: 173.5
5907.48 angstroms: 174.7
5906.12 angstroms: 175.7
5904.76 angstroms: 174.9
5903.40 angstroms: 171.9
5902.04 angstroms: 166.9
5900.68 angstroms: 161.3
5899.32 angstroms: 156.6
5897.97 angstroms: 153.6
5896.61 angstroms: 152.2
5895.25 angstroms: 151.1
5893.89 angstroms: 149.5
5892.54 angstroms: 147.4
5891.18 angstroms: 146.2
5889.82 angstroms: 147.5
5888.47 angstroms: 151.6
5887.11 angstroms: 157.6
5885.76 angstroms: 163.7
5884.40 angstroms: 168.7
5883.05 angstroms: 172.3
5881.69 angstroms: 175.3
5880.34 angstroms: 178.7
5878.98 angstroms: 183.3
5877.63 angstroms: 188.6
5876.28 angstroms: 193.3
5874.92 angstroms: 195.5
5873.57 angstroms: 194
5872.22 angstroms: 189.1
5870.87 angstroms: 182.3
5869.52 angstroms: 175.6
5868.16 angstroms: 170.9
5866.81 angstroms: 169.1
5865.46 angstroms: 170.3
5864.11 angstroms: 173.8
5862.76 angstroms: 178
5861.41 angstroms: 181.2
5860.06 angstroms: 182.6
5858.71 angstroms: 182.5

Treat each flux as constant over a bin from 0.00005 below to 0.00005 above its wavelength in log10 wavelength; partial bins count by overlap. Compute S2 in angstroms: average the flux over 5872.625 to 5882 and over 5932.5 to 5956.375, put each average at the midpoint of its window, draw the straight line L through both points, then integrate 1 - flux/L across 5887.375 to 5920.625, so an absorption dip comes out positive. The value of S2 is 3.5 angstroms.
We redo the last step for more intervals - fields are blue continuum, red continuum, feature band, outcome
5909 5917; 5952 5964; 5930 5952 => -0.4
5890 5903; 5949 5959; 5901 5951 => -4.0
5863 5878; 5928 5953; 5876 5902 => 2.9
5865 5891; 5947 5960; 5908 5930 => -0.4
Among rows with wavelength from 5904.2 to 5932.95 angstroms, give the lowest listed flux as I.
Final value 173.3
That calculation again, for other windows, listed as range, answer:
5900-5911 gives 161.3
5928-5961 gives 181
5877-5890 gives 147.5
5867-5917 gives 146.2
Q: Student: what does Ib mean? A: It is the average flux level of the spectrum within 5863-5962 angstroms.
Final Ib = 178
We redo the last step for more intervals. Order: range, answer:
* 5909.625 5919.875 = 181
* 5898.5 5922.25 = 176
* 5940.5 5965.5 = 185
